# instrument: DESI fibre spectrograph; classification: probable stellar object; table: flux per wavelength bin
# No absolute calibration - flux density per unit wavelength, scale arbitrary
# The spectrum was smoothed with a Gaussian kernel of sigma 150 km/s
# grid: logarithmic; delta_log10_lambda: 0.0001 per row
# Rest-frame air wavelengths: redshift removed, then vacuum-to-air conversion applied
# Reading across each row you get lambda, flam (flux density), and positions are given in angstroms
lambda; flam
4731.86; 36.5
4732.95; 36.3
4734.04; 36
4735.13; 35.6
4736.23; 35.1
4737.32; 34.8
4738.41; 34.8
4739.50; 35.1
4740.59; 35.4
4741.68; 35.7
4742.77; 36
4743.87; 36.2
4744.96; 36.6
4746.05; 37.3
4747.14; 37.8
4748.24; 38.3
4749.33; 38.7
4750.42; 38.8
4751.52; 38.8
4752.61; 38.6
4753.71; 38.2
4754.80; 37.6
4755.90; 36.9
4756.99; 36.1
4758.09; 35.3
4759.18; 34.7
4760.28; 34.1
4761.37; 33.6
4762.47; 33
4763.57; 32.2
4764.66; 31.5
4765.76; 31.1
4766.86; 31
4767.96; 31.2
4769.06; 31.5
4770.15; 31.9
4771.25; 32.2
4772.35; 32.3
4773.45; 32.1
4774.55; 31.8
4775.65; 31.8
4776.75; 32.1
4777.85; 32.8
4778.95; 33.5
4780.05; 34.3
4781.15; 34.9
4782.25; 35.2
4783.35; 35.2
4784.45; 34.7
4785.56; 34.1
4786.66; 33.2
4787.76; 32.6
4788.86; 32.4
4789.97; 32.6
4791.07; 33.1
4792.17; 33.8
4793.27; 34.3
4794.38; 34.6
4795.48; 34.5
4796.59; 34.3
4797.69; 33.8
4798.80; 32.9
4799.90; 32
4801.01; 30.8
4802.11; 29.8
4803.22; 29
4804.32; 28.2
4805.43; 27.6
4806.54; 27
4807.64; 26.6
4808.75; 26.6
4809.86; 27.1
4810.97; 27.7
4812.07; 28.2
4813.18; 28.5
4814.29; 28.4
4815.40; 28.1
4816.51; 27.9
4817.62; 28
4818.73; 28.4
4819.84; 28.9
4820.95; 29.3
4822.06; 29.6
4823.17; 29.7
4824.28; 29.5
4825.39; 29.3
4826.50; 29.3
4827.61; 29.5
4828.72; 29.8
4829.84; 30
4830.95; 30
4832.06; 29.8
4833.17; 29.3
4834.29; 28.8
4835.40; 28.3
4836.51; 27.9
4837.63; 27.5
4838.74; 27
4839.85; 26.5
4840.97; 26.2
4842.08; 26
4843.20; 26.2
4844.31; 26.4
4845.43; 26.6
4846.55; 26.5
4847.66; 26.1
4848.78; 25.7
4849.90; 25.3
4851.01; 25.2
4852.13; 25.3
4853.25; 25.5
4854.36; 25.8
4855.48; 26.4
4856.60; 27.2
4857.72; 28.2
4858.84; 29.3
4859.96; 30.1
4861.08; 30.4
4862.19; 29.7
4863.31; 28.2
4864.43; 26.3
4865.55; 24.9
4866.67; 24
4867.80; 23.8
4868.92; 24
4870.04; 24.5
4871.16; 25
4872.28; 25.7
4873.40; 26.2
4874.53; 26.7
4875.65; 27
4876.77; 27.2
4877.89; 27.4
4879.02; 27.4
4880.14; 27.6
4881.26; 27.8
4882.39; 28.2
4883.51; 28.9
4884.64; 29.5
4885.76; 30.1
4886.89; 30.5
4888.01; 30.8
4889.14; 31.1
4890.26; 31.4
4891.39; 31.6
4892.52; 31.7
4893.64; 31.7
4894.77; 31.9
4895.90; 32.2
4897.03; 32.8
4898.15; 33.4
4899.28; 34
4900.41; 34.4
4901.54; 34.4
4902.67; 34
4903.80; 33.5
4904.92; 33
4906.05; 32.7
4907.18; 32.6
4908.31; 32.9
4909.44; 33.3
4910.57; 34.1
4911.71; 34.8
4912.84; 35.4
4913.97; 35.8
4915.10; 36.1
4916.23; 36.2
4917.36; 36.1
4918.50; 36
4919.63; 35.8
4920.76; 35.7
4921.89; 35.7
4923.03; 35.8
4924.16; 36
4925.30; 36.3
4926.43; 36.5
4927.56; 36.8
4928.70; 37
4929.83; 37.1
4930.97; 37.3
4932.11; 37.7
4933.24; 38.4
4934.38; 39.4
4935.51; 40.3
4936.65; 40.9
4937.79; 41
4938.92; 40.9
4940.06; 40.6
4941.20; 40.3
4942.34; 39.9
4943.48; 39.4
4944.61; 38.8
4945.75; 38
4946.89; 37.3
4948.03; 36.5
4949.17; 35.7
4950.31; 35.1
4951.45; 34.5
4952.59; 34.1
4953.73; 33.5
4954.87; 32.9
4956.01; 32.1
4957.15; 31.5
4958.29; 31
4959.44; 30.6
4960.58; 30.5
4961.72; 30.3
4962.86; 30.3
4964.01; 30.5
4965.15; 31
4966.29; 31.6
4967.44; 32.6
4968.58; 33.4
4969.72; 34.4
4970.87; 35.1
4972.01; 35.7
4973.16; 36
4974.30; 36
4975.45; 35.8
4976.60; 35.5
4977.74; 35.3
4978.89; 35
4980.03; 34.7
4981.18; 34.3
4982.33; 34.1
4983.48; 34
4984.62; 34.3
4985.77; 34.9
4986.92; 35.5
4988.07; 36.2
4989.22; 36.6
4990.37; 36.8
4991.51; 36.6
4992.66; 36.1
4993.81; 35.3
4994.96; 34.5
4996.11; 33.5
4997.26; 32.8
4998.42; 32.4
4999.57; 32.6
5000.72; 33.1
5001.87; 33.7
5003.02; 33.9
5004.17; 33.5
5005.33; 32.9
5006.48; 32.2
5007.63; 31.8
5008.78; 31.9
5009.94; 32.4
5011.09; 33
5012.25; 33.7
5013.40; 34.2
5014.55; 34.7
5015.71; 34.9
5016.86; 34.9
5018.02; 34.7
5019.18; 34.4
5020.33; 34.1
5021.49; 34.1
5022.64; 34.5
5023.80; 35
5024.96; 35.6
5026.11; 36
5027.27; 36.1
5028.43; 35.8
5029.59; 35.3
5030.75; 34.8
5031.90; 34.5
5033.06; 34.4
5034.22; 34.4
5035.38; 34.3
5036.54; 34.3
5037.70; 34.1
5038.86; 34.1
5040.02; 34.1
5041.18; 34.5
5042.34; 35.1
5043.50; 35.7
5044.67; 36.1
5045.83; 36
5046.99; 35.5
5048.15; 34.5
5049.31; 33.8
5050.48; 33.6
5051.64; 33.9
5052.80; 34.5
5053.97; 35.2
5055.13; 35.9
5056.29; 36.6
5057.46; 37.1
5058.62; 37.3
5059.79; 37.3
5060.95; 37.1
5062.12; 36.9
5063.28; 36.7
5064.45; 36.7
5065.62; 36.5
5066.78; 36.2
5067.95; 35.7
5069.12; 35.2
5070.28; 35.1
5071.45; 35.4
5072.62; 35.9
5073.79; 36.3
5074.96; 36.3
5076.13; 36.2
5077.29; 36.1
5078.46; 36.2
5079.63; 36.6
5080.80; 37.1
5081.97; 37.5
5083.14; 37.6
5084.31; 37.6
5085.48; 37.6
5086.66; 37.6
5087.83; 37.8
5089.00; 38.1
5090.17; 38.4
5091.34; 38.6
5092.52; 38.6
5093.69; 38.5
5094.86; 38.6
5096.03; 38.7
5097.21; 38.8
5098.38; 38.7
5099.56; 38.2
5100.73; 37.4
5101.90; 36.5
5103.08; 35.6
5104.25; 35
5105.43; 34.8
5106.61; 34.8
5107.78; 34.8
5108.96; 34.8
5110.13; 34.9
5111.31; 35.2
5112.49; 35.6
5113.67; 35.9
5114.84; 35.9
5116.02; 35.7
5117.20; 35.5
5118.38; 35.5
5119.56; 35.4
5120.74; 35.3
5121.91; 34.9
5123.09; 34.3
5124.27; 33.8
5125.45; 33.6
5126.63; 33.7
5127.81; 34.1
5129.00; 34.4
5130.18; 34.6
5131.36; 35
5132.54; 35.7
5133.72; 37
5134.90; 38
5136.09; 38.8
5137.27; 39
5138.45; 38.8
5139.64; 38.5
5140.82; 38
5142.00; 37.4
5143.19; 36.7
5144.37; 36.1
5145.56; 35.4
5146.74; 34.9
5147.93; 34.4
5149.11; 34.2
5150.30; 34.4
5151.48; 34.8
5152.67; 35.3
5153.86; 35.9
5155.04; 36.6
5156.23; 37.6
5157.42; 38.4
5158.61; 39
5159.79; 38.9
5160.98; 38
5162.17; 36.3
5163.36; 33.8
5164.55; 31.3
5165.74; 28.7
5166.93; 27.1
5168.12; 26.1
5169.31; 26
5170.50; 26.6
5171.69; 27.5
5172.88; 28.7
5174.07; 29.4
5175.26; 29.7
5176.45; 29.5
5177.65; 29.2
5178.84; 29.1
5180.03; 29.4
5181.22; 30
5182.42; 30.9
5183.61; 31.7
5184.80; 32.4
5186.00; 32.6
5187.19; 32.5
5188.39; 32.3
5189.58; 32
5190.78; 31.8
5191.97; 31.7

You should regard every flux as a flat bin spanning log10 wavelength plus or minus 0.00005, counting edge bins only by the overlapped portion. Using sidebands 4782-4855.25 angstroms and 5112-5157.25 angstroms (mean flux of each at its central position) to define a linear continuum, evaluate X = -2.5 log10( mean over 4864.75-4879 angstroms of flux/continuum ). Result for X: 0.19 mag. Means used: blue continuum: 29.3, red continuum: 35.8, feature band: 25.6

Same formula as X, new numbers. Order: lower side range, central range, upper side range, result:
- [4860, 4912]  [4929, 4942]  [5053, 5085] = -0.24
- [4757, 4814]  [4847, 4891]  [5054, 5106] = 0.22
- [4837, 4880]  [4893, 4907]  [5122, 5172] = -0.19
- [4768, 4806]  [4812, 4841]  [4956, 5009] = 0.15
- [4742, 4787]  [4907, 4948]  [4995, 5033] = -0.09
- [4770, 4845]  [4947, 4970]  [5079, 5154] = 0.02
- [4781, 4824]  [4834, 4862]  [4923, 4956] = 0.22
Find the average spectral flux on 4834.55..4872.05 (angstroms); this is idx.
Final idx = 26.6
